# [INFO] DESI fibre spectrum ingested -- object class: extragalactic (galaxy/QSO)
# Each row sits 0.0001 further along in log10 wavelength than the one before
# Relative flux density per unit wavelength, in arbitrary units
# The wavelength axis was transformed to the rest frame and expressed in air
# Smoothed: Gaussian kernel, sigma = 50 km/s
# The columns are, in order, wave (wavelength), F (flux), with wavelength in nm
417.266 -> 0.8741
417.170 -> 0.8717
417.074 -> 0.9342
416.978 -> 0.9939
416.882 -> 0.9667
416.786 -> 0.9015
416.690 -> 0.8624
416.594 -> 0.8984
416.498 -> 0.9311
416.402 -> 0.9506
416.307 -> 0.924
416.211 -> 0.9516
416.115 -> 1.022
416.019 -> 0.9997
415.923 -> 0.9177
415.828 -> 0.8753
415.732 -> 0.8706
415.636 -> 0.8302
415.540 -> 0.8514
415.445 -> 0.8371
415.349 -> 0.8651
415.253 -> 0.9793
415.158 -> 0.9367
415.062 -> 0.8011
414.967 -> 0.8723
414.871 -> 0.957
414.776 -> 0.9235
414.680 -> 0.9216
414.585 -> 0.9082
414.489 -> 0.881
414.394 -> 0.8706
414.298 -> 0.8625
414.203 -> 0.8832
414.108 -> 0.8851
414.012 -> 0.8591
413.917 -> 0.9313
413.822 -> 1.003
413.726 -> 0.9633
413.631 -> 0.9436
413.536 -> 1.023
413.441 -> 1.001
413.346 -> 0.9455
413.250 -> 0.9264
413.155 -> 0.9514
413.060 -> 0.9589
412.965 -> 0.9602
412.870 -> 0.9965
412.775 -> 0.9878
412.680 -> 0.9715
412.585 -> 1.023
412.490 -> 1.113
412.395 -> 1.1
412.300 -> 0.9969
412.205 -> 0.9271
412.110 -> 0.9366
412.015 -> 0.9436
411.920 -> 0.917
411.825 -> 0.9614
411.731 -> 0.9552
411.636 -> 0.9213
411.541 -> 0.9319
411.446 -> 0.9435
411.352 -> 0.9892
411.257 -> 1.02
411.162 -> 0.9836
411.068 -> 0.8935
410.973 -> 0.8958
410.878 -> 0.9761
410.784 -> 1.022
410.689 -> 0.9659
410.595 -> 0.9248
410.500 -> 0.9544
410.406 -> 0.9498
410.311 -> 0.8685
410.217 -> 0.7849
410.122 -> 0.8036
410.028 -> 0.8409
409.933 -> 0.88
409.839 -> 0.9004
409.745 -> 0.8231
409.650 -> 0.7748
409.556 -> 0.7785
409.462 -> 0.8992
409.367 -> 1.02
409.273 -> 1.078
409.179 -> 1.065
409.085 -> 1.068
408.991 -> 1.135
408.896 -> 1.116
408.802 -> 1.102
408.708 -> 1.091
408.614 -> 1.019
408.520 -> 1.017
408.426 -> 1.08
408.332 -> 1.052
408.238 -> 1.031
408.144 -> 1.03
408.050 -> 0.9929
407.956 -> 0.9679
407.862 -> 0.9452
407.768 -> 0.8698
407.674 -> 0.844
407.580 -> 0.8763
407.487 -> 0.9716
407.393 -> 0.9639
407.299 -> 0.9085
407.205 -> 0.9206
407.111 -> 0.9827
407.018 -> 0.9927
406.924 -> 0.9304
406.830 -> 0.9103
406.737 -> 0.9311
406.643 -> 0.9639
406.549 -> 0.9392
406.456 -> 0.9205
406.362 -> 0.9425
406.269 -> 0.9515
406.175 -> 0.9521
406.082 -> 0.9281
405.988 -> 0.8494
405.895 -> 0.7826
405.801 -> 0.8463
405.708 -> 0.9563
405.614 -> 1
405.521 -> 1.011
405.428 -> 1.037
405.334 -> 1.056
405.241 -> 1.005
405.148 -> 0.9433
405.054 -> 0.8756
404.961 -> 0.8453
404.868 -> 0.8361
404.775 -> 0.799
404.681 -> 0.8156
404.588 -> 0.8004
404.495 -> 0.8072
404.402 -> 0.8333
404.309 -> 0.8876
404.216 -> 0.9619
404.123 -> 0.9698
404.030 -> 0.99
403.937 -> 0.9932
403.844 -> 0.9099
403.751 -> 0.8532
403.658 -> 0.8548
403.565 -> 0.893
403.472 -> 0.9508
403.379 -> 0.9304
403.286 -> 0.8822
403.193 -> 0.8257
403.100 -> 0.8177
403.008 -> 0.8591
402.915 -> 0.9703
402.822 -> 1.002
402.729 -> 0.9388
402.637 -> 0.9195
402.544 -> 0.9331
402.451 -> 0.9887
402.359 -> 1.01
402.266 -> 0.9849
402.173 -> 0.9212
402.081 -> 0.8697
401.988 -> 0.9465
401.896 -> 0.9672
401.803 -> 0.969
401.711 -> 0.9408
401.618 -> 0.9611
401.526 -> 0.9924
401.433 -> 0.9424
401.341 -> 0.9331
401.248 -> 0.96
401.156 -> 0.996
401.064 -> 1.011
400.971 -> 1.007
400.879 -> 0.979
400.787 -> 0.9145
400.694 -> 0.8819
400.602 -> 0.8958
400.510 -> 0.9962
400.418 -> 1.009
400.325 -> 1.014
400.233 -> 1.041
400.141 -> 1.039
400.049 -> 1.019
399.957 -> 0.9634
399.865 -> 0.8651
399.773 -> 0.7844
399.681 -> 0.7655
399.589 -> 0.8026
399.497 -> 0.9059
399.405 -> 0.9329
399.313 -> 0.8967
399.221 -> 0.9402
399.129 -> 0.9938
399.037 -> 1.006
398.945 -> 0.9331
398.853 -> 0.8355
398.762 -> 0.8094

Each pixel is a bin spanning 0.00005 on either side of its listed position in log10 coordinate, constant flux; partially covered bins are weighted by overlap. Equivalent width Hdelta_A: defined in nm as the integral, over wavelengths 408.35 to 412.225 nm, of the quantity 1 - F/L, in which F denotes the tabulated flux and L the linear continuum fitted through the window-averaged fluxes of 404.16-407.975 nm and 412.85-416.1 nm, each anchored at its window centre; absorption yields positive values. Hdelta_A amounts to -0.16 nm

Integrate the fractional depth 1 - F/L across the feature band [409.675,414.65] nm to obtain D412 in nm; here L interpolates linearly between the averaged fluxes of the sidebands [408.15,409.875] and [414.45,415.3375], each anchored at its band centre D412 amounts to 0.07 nm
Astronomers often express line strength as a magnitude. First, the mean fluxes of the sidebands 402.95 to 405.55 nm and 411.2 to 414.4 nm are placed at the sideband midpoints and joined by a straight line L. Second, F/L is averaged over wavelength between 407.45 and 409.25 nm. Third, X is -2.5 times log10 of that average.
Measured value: -0.10 mag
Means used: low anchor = 0.901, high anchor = 0.96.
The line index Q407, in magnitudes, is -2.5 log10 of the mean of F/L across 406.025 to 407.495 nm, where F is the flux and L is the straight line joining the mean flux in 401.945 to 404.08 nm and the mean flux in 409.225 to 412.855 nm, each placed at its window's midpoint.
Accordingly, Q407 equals -0.01 mag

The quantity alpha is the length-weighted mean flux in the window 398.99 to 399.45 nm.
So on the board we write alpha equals 0.953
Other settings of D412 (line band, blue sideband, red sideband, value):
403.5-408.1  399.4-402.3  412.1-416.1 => 0.11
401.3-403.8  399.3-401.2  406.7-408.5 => 0.05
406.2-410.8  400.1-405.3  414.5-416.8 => -0.17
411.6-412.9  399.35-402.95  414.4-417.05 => -0.09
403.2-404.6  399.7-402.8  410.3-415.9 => 0.07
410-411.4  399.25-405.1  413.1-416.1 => -0.02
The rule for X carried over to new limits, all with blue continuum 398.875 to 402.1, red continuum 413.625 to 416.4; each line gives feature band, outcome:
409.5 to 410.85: 0.050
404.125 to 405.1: 0.100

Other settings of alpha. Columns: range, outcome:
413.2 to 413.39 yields 0.933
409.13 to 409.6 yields 0.97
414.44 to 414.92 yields 0.918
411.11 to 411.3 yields 1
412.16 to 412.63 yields 1.03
